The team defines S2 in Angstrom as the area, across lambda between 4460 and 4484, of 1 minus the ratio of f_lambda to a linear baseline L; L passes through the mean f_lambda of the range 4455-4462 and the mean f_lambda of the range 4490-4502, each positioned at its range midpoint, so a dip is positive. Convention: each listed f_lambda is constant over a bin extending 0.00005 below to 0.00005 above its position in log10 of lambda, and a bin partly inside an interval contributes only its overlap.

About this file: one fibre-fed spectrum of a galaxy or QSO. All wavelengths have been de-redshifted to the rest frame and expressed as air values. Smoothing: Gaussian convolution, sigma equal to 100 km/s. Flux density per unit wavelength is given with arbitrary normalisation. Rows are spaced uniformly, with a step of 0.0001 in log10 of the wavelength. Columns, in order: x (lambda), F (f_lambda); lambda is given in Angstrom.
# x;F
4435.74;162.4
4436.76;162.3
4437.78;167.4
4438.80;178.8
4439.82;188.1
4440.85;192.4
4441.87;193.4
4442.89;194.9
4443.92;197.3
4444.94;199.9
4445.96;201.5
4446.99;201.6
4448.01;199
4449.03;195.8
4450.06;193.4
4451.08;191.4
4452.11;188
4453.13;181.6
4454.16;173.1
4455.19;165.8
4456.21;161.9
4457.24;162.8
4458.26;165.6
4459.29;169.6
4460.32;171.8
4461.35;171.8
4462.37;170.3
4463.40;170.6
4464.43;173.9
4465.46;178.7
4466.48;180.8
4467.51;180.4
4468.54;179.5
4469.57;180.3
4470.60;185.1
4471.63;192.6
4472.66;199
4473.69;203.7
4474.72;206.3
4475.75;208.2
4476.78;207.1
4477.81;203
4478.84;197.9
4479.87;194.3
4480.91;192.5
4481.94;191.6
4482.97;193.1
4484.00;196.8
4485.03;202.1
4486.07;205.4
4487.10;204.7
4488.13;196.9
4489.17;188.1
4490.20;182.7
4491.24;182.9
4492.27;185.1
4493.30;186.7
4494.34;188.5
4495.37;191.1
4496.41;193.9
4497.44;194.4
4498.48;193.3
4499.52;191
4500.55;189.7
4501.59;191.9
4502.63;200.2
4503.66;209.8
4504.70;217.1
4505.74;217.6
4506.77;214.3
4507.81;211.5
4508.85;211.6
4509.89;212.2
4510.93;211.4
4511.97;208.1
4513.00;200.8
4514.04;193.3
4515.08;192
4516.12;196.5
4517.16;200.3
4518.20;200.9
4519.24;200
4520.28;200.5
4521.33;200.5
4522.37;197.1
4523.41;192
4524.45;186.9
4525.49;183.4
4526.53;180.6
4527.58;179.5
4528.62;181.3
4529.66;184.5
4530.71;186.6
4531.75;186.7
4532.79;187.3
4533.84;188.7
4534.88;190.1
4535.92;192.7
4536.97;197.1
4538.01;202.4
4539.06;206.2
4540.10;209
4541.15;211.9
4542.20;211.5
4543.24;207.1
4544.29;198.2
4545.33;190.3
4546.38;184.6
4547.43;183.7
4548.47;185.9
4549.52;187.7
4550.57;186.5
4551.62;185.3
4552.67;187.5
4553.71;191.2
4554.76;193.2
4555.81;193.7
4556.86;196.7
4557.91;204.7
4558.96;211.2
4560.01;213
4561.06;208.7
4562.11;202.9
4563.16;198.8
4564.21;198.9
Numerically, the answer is -1.82 Angstrom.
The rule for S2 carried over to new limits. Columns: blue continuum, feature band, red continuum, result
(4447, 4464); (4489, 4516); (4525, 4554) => -1.88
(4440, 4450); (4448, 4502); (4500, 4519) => 3.44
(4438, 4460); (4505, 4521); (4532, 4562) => -1.01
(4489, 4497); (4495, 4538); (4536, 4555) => -1.25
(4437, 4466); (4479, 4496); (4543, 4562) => -0.56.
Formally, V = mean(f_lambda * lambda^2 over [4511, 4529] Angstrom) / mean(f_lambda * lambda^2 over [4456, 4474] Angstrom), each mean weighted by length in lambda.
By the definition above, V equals 1.12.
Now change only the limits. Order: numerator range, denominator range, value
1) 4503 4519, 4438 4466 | 1.16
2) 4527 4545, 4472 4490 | 1.00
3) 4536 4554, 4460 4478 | 1.08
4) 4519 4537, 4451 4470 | 1.12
